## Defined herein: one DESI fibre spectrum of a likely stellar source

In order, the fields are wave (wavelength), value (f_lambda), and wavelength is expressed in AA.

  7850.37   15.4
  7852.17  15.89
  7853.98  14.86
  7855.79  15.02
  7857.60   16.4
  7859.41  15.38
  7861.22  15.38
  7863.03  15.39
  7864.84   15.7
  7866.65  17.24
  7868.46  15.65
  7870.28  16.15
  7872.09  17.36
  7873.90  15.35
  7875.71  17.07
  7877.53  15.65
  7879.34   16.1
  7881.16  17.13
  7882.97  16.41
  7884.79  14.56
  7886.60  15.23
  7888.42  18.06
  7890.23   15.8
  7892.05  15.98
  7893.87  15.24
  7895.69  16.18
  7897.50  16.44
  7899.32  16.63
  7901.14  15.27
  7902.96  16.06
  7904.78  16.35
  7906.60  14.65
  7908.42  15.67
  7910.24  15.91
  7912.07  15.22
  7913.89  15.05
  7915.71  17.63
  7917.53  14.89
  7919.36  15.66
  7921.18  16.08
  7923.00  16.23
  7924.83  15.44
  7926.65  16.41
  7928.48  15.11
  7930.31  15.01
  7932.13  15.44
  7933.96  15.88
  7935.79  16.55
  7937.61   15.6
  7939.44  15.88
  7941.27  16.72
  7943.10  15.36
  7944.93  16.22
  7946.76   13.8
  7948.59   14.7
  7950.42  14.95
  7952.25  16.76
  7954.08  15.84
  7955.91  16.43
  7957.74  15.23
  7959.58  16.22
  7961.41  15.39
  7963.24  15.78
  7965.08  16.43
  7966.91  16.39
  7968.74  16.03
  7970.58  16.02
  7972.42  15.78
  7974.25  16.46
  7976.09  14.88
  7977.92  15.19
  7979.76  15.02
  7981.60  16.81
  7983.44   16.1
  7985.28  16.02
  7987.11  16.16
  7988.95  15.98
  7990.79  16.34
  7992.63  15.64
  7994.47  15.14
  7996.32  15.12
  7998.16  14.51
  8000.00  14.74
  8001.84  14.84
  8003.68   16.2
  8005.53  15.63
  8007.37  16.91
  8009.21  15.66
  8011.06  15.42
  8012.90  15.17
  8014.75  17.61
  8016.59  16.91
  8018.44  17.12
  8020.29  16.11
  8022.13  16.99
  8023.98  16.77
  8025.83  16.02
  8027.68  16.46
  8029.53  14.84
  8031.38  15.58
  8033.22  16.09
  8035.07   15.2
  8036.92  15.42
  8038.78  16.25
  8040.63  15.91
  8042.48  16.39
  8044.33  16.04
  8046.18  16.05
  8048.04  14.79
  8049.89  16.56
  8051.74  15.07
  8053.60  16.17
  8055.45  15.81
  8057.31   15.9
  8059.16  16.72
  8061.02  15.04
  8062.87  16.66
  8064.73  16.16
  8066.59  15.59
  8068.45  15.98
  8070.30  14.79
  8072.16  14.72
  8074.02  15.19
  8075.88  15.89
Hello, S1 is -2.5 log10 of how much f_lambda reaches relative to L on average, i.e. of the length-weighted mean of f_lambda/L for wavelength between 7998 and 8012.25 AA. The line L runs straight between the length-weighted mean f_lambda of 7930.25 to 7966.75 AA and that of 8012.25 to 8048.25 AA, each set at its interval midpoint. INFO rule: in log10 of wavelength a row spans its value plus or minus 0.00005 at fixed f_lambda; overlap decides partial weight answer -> 0.03 mag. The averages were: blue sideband 15.7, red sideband 16.1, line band 15.5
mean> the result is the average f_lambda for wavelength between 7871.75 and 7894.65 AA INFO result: 16.1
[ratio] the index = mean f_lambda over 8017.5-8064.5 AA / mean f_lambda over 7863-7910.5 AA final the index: 1.00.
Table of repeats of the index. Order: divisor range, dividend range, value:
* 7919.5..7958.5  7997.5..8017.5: 1.01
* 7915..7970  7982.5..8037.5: 1.01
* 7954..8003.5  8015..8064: 1.02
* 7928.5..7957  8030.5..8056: 1.01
